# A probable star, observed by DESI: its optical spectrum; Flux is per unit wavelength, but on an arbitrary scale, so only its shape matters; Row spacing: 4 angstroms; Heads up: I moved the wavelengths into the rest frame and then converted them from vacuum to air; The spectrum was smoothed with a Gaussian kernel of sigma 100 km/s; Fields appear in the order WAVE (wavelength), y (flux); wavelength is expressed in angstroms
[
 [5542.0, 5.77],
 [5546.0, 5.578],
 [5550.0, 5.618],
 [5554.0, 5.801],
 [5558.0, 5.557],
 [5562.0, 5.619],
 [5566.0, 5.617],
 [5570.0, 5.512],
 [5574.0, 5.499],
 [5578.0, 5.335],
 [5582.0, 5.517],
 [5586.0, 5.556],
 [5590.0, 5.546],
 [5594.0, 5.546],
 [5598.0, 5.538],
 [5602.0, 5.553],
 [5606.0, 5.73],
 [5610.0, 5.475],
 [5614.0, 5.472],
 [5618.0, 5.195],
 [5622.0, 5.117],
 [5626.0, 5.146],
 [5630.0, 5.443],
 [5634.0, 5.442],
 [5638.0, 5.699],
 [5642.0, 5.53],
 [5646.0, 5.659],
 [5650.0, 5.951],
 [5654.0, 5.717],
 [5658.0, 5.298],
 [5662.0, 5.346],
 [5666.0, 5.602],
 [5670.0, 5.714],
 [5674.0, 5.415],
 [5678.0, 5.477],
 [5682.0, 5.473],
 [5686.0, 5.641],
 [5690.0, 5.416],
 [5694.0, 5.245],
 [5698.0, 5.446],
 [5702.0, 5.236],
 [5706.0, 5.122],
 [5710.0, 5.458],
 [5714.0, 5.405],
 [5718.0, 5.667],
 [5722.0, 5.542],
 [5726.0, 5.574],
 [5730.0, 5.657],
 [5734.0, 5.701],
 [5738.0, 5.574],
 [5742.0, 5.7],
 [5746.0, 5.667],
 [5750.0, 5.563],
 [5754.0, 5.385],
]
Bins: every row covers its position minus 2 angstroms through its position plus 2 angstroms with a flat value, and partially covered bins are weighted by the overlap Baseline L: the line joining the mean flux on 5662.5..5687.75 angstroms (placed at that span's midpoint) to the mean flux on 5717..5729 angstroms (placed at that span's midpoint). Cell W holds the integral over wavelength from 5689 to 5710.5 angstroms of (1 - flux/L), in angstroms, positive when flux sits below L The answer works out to 1.0 angstroms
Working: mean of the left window 5.54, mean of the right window 5.59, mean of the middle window 5.31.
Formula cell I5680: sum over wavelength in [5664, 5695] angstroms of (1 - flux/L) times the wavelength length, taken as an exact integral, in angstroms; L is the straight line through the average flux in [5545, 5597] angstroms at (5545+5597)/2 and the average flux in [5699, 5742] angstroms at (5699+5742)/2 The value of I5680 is 0.1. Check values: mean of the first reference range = 5.56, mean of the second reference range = 5.5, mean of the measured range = 5.51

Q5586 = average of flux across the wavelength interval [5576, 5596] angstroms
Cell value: 5.5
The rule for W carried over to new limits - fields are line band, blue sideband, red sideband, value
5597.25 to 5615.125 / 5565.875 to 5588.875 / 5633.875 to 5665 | -0.1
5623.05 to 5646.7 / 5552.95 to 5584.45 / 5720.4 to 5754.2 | 0.5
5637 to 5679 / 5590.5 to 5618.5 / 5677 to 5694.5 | -0.7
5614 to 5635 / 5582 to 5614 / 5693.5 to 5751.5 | 1.0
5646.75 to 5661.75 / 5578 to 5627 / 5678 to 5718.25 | -0.5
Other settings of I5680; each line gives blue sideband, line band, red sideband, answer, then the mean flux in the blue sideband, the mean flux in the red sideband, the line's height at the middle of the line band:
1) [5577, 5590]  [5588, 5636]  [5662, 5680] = 0.6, 5.49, 5.53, 5.5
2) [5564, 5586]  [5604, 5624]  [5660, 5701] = 0.3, 5.5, 5.47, 5.49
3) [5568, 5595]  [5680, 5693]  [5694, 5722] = -0.2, 5.5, 5.39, 5.41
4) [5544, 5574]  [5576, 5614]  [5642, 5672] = 0.5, 5.61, 5.61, 5.61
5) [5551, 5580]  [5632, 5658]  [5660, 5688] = -0.5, 5.56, 5.52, 5.53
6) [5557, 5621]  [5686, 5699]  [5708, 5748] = 0.4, 5.51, 5.59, 5.57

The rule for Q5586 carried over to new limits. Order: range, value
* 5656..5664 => 5.32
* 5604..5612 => 5.6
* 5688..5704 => 5.34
